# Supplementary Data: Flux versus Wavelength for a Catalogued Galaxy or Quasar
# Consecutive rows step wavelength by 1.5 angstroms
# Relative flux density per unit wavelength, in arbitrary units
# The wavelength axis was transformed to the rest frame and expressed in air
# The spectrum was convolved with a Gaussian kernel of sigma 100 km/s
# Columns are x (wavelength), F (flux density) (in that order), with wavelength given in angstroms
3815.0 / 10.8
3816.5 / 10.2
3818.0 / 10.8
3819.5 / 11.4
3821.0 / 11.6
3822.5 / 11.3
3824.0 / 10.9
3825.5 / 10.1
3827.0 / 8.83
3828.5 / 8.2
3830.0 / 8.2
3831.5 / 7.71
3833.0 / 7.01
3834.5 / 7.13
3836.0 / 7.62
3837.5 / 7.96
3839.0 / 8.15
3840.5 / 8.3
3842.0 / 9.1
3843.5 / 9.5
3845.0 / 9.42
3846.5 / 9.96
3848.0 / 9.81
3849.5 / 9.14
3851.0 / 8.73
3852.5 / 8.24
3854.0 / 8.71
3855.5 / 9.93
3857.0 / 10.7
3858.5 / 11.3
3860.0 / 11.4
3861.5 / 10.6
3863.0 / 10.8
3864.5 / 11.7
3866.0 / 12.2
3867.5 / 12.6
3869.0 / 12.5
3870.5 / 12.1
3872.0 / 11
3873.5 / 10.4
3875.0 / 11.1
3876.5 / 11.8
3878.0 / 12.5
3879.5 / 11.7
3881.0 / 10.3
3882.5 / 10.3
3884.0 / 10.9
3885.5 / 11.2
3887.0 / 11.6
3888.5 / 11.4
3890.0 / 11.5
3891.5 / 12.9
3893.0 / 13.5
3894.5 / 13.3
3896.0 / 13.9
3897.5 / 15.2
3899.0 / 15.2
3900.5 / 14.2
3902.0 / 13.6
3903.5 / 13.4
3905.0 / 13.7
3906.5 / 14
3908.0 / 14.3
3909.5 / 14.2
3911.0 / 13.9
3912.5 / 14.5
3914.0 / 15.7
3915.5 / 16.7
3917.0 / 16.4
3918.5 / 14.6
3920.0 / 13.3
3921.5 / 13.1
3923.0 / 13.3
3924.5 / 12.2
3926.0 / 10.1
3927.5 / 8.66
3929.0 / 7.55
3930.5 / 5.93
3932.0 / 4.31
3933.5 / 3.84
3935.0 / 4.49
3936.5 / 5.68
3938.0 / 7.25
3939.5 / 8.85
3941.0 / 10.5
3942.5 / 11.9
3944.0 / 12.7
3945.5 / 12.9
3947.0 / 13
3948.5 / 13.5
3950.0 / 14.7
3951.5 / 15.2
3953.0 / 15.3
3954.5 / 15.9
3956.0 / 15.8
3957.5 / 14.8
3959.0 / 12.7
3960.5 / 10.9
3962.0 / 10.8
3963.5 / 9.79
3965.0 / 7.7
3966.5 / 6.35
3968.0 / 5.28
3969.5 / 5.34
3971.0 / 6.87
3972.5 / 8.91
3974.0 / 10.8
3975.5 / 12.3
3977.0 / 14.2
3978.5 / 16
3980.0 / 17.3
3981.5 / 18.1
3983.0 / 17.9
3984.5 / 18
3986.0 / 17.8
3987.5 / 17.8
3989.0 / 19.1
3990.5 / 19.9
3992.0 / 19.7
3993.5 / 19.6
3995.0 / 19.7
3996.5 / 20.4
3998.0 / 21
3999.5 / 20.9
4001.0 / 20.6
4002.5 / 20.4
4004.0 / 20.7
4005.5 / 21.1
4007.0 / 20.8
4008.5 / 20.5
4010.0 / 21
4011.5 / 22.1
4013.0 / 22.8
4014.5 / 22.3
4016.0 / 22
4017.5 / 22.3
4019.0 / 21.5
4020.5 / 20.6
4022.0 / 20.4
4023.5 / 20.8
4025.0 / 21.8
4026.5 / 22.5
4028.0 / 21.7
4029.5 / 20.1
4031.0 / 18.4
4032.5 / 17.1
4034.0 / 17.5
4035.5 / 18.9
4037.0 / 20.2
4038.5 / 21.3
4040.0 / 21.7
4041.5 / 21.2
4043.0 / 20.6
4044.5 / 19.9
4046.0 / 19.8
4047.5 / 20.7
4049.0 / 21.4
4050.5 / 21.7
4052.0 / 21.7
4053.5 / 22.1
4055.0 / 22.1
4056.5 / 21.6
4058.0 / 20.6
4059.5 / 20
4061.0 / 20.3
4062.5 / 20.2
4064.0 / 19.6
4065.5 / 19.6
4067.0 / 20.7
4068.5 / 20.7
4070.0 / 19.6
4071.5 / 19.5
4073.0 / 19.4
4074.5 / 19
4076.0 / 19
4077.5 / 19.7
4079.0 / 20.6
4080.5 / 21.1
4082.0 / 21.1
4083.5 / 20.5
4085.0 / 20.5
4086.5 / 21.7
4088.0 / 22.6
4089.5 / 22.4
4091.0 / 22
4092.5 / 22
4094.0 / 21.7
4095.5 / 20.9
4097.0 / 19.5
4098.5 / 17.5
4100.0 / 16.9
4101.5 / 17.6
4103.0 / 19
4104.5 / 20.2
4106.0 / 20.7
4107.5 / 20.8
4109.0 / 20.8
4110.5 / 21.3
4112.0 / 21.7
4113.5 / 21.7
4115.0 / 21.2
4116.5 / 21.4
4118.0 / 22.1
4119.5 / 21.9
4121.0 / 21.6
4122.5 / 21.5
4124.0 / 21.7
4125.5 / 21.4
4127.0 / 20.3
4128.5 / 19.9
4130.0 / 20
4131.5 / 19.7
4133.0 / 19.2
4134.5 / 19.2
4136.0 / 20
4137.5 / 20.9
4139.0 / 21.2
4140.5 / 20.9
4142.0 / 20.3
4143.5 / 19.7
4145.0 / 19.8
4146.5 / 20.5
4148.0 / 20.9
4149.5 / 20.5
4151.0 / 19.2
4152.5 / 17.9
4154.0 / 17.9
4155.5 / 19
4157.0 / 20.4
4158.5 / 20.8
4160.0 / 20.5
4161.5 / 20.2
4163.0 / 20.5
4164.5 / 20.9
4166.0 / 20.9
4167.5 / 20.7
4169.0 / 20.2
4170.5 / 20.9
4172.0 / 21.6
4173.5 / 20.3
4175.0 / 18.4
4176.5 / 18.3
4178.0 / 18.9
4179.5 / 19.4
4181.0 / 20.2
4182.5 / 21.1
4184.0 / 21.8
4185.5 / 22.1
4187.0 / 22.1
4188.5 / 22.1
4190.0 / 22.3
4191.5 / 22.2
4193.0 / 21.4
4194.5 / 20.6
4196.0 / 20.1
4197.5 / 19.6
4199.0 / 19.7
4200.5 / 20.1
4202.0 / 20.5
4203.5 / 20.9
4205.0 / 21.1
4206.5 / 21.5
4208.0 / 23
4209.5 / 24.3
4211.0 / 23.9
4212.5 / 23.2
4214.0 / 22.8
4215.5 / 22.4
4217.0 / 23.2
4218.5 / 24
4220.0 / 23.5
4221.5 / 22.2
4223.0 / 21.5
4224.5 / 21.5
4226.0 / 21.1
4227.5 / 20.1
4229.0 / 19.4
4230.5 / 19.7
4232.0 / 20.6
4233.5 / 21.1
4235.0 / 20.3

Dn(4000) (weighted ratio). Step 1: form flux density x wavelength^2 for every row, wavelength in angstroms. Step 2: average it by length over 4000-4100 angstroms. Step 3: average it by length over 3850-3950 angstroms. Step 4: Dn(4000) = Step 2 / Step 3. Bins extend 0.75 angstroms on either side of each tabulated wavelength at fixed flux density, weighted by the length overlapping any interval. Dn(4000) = 1.9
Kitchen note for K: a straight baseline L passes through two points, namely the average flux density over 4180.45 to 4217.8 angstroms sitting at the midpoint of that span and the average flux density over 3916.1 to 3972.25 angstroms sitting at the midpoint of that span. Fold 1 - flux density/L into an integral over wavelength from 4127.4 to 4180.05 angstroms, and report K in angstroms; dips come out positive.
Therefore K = -0.8 angstroms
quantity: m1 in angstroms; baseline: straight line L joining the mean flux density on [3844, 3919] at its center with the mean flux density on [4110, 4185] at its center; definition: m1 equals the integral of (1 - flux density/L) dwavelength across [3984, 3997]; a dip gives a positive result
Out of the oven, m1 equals -3.0 angstroms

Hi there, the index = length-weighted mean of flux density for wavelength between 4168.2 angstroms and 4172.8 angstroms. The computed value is 20.9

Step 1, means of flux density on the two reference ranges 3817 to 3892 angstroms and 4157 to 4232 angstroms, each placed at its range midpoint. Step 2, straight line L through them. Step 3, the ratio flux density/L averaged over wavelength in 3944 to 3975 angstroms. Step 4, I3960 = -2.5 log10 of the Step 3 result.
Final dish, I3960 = 0.190 mag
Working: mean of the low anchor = 10.2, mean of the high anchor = 21.2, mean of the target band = 11.4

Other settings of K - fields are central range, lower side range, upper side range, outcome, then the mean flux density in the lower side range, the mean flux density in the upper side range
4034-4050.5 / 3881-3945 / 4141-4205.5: -4.6 angstroms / 11.7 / 20.4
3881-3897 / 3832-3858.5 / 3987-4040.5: -0.1 angstroms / 8.85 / 20.5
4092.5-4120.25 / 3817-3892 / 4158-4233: -3.2 angstroms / 10.2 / 21.2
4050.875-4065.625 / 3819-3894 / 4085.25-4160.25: -2.4 angstroms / 10.3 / 20.4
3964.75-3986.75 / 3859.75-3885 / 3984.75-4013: 7.6 angstroms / 11.4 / 20.2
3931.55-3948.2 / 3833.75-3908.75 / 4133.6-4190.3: 5.6 angstroms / 11.2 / 20.3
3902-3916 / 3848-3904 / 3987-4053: -0.7 angstroms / 11.6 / 20.6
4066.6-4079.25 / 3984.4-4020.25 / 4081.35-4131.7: 0.6 angstroms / 20.5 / 20.8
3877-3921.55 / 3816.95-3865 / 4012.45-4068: -1.9 angstroms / 9.5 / 20.7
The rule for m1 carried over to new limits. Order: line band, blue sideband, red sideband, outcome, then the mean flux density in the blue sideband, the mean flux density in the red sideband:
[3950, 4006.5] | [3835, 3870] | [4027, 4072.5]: 4.8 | 9.92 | 20.4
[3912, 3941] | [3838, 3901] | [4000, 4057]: 8.3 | 11.1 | 20.9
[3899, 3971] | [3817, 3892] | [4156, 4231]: 6.7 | 10.2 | 21.2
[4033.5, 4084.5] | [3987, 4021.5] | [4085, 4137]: 0.7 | 20.7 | 20.6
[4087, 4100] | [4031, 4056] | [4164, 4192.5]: -0.2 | 20.4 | 20.8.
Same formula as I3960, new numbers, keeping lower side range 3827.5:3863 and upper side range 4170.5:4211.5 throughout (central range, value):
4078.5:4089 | -0.22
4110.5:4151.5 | -0.10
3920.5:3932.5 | 0.23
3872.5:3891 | -0.10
